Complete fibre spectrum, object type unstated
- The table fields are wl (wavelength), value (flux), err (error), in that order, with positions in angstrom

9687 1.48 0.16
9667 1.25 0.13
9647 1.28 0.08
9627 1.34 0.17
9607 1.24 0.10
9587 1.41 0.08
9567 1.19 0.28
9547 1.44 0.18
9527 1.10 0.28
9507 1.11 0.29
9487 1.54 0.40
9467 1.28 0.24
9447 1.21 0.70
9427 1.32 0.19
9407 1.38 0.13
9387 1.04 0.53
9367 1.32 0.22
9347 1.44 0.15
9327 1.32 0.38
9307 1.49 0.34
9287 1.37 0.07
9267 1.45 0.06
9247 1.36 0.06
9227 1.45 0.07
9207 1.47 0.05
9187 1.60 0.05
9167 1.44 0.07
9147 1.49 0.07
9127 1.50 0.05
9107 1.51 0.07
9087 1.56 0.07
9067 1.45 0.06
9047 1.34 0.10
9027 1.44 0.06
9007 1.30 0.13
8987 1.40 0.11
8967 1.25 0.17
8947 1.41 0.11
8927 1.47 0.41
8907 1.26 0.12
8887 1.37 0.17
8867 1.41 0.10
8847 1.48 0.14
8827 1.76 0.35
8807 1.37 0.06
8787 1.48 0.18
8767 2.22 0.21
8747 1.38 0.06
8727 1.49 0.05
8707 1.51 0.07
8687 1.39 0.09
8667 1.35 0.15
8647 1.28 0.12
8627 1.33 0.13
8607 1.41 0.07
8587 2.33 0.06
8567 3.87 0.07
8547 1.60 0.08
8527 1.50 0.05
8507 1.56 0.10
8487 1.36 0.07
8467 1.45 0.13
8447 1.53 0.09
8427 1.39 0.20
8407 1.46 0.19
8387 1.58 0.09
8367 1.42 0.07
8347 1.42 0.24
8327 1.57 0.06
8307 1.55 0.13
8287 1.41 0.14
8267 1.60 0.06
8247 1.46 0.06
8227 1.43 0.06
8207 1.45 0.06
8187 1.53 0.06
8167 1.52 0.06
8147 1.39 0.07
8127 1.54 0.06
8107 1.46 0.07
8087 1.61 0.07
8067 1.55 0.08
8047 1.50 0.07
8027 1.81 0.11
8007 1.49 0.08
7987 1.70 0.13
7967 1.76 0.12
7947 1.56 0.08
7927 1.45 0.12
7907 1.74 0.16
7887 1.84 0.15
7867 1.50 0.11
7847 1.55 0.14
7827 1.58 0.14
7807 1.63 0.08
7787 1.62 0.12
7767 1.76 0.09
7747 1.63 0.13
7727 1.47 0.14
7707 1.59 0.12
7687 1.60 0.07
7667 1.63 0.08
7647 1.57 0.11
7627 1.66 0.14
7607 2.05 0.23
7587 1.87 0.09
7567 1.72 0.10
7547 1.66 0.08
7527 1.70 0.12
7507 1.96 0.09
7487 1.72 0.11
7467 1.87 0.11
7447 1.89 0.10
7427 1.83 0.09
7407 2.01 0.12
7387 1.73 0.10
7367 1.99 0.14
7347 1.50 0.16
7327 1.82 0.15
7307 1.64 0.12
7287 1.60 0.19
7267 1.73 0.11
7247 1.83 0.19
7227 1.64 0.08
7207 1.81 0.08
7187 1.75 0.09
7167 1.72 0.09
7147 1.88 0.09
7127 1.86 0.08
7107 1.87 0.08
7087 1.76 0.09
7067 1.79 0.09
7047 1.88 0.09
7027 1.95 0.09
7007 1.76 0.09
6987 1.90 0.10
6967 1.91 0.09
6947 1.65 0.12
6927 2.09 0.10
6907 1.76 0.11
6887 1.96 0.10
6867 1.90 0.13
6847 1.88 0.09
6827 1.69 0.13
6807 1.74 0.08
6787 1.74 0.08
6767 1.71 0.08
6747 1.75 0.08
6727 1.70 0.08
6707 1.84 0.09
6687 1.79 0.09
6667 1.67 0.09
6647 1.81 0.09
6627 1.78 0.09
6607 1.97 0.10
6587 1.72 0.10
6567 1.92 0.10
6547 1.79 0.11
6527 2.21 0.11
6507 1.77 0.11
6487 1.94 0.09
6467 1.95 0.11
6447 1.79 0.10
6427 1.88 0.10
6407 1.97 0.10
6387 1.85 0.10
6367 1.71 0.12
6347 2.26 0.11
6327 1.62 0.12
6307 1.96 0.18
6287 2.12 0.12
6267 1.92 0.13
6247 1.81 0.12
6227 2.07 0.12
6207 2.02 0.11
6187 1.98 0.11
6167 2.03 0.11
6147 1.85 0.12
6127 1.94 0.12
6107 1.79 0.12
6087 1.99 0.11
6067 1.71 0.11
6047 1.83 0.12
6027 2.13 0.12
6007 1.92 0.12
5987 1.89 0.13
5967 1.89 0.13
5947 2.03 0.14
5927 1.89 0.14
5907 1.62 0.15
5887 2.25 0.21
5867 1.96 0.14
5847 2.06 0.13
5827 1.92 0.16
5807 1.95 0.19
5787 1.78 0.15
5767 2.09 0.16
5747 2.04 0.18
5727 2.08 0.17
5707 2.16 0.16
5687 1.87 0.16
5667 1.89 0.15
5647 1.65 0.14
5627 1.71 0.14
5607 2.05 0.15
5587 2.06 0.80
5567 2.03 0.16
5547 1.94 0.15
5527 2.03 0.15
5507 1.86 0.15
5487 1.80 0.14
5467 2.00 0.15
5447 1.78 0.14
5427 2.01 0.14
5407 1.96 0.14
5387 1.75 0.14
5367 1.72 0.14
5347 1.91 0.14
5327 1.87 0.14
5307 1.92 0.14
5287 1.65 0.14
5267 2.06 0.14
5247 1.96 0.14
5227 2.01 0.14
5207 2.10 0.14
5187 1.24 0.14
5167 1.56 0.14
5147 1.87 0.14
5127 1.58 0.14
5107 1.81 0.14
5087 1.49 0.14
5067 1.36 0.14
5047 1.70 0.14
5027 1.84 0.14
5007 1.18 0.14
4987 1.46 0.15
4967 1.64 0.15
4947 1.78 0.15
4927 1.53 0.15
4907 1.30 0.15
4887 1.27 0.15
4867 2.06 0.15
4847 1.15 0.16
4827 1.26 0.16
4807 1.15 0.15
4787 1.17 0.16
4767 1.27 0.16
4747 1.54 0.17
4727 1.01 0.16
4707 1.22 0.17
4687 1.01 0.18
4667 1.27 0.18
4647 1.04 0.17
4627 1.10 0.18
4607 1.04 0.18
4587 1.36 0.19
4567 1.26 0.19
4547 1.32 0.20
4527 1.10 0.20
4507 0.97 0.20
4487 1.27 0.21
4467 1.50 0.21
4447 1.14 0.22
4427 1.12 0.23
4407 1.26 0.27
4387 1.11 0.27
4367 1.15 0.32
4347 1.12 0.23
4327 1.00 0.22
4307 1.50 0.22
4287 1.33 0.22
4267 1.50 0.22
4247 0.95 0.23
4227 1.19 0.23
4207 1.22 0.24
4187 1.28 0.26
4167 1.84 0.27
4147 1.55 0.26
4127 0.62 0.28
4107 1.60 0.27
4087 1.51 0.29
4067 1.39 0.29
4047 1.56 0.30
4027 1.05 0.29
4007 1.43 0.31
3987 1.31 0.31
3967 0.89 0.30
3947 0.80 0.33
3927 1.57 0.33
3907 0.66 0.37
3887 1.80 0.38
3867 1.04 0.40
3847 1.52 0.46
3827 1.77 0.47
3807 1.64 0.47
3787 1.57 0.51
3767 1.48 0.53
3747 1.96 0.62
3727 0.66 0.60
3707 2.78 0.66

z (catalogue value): 0.305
